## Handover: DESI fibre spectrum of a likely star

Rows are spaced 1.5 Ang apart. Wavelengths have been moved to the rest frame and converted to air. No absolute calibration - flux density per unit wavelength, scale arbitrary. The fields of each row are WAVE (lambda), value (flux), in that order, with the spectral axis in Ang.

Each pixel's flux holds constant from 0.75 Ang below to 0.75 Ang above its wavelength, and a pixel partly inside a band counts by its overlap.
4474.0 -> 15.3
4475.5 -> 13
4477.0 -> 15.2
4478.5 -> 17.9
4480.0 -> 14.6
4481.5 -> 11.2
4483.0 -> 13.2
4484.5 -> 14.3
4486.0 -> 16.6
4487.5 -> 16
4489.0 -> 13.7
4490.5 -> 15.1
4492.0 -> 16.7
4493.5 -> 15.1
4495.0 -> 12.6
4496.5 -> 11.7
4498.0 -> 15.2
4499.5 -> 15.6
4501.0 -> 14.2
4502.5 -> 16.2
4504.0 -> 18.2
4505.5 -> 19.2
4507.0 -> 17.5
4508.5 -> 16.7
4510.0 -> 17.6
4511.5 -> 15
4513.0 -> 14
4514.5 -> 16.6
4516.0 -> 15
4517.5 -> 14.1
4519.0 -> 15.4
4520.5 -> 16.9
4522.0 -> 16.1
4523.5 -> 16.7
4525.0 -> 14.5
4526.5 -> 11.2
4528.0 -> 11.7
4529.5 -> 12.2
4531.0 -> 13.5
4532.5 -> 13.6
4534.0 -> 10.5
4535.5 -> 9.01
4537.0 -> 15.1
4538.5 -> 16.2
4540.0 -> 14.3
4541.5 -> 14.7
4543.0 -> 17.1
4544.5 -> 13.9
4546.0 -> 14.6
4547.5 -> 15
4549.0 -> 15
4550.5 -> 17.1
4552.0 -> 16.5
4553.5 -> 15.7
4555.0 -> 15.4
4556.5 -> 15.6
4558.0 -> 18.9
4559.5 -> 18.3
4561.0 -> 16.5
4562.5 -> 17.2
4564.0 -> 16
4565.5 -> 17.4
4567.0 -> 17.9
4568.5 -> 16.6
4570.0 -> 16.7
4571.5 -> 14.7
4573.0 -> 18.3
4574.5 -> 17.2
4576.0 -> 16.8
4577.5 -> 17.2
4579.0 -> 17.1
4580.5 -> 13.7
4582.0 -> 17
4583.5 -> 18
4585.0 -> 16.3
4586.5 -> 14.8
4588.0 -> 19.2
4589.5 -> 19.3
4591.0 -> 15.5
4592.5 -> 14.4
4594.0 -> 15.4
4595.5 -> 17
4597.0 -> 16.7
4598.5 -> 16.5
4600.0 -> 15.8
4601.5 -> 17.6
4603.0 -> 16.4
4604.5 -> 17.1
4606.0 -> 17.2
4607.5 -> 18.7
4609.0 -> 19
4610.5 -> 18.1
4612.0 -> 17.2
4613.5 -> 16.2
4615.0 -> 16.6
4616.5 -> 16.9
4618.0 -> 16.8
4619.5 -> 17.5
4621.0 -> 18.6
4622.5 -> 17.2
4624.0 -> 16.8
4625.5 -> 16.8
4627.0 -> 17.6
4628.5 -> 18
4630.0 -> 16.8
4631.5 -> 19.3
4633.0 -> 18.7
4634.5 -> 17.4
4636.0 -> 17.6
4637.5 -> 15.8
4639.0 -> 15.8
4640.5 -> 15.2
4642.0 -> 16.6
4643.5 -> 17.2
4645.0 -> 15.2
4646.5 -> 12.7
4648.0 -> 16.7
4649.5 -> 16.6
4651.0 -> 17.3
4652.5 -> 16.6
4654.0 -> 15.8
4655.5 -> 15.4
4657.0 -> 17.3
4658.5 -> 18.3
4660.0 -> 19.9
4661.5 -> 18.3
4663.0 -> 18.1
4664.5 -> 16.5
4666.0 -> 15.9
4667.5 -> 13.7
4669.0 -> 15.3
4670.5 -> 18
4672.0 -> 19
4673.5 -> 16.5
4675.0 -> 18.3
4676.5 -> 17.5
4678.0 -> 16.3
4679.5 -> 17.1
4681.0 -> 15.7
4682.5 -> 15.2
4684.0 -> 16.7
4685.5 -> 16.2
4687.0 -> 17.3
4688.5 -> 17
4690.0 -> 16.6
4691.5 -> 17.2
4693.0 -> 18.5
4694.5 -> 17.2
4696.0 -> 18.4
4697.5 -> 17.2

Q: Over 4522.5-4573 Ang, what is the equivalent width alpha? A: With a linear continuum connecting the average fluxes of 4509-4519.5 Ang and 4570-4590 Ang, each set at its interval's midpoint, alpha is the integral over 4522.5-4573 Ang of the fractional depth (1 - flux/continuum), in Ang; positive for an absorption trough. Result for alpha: 3.1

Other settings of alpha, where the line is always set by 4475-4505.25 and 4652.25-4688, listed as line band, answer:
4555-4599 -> -2.5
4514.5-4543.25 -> 2.3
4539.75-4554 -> 0.1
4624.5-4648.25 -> -0.3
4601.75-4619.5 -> -1.2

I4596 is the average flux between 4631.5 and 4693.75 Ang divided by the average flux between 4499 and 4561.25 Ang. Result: 1.10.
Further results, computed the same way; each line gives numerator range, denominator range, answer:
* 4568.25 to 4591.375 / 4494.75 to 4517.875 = 1.07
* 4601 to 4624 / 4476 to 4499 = 1.19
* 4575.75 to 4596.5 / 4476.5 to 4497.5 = 1.14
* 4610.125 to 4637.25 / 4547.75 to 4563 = 1.05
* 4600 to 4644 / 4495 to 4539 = 1.17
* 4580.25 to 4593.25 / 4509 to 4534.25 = 1.14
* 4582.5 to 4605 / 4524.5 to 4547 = 1.24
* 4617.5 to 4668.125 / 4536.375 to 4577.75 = 1.04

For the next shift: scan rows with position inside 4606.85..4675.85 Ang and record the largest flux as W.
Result 19.9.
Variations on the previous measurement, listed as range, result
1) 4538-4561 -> 18.9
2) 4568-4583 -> 18.3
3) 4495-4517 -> 19.2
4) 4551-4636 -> 19.3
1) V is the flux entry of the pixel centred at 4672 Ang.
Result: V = 19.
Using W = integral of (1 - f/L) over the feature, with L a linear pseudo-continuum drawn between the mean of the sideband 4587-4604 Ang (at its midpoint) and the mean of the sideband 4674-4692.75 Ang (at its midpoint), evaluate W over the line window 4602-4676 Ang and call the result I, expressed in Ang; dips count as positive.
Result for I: -1.3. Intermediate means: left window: 16.7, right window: 16.8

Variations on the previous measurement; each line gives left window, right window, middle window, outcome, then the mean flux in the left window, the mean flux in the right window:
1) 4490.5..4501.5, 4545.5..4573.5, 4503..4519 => -1.5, 14.5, 16.5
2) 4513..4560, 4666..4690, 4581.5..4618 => -3.1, 14.8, 16.6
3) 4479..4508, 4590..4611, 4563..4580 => -0.5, 15.1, 16.8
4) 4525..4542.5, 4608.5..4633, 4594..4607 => -0.2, 13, 17.5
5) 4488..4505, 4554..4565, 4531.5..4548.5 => 2.4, 15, 16.8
